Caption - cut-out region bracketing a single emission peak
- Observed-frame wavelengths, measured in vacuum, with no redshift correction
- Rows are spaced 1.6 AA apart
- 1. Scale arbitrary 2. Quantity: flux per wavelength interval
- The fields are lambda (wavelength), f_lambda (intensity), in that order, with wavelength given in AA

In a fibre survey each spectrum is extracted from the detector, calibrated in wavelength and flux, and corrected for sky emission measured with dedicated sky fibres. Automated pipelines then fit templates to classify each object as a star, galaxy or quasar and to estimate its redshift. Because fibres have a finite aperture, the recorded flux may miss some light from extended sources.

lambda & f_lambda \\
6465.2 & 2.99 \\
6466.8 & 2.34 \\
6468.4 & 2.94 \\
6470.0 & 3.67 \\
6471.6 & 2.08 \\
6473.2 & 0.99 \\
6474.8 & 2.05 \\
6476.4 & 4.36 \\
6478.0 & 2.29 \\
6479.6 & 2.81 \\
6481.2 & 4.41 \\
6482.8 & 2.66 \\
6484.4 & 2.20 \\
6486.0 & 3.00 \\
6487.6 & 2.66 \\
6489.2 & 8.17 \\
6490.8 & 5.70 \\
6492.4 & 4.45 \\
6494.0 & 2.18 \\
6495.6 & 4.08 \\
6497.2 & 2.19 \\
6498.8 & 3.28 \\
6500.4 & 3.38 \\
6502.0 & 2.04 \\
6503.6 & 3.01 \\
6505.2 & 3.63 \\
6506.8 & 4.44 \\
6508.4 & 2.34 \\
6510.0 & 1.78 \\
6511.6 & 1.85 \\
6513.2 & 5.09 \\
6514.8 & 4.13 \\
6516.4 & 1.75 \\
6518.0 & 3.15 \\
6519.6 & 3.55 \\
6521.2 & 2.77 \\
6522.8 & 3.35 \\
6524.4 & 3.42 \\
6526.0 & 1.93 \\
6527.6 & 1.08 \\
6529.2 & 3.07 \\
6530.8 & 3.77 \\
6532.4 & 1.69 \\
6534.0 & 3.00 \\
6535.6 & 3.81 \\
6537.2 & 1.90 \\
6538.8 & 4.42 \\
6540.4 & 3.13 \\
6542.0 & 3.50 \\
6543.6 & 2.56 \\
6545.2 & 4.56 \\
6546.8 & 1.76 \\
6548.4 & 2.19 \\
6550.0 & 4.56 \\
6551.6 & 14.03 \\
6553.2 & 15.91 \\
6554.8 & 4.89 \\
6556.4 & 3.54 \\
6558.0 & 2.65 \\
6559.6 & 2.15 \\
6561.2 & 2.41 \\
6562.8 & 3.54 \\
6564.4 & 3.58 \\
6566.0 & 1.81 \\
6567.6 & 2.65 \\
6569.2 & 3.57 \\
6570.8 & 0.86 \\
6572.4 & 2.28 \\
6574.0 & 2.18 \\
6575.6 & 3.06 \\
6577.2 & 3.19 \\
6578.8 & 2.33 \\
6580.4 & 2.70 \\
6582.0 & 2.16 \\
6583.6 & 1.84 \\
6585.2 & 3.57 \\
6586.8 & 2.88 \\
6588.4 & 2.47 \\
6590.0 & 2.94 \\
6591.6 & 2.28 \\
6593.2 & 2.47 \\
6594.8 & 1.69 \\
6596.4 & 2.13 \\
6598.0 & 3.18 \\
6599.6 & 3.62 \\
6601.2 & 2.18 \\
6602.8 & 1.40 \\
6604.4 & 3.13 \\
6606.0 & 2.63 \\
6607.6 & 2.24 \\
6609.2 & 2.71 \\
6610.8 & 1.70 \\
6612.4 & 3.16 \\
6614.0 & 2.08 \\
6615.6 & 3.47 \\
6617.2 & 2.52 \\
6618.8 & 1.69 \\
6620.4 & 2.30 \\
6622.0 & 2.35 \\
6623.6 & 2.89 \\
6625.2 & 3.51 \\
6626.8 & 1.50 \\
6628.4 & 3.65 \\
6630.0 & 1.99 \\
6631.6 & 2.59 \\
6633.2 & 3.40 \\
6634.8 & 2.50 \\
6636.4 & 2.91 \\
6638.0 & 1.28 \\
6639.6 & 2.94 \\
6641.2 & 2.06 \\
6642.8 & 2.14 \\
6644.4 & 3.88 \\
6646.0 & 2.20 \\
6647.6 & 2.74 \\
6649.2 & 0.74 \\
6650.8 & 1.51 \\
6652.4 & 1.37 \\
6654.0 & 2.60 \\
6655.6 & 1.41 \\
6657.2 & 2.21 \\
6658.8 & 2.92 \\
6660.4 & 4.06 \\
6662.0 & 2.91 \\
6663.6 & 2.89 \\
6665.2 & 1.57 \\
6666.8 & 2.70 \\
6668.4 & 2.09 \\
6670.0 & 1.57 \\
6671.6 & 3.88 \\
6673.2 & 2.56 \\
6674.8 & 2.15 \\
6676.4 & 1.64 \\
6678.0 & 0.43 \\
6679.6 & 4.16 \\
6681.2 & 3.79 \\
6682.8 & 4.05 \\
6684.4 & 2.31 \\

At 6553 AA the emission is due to [O III] 5007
